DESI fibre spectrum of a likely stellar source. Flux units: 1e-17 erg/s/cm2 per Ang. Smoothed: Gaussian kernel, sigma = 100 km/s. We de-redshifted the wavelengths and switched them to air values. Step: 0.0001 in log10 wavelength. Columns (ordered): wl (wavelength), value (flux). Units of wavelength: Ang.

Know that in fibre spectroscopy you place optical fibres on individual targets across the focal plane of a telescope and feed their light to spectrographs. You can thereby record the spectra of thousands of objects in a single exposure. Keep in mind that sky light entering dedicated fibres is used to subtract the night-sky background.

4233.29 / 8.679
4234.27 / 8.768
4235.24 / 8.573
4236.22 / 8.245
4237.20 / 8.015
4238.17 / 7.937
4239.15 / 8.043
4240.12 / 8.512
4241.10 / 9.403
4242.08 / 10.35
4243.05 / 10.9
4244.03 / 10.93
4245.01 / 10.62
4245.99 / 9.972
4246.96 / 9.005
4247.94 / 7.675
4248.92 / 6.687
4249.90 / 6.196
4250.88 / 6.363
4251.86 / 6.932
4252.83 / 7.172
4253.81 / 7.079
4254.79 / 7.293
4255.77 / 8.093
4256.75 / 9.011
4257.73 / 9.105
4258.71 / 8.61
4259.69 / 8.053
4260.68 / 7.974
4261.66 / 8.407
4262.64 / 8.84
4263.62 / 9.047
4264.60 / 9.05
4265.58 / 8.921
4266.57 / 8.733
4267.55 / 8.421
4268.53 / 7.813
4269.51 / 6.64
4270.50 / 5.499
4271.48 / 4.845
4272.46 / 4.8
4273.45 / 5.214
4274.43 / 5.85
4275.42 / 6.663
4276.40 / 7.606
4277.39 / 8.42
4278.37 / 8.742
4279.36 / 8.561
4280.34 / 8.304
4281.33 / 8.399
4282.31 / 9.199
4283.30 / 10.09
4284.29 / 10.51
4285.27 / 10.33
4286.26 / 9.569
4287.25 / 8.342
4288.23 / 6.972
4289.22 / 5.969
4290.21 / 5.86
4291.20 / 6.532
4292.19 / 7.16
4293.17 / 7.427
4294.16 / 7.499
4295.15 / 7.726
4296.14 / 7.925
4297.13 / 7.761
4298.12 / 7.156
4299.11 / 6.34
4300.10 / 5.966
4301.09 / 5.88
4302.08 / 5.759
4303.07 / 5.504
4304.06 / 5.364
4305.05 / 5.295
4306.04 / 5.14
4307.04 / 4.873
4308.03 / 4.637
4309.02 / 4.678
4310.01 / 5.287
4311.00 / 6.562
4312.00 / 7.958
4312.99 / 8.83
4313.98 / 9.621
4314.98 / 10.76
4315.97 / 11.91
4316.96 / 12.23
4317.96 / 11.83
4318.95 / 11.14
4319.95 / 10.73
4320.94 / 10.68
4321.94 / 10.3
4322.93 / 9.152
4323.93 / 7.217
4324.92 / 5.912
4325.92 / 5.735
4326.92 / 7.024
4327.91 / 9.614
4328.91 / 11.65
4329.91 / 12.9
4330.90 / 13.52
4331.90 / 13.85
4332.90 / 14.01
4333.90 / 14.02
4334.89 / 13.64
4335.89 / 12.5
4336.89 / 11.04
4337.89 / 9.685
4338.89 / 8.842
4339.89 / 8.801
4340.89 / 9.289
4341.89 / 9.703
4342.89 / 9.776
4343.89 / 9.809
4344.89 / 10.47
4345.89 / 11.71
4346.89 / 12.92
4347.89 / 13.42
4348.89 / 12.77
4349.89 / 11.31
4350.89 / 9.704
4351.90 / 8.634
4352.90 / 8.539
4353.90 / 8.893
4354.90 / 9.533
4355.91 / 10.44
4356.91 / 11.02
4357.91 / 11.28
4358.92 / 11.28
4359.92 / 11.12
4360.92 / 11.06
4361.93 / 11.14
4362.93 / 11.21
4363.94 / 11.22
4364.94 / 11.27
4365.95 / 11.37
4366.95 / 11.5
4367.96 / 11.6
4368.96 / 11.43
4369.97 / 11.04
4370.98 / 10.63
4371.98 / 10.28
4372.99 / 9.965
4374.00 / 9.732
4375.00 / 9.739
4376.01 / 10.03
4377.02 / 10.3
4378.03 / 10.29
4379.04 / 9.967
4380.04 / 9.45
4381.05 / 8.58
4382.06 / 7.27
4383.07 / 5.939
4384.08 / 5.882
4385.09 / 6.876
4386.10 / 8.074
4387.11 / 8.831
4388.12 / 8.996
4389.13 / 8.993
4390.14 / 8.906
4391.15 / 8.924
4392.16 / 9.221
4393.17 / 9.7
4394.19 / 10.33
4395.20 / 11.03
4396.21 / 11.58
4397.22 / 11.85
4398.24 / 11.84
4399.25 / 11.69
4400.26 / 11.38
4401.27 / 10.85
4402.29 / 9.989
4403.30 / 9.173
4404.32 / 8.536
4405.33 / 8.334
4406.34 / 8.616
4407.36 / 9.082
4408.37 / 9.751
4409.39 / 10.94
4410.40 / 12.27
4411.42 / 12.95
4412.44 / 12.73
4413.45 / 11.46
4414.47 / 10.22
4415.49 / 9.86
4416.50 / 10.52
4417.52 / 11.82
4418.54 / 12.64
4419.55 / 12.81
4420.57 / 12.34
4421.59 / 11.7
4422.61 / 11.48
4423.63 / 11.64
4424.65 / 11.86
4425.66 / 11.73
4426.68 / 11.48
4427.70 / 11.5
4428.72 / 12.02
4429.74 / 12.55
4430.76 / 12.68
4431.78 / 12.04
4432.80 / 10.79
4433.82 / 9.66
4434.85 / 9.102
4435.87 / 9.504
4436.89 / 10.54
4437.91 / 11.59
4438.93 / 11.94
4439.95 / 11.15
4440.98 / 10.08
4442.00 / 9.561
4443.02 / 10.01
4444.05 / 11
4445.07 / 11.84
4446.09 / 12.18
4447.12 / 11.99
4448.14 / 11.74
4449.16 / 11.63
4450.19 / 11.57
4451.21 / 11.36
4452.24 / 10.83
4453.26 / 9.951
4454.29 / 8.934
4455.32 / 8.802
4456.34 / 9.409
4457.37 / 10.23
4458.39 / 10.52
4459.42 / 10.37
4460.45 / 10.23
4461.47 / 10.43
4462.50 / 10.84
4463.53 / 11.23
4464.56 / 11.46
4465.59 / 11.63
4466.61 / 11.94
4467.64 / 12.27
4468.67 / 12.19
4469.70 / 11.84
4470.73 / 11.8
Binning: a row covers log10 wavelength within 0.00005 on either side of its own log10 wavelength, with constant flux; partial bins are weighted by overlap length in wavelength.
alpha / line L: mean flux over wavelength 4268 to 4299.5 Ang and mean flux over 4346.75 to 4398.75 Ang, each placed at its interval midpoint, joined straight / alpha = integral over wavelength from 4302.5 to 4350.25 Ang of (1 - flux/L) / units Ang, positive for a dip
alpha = -4.6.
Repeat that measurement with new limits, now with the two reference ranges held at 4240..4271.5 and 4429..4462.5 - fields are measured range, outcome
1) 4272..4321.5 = 6.26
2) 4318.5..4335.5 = -2.64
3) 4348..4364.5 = -1.79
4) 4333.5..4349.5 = -2.93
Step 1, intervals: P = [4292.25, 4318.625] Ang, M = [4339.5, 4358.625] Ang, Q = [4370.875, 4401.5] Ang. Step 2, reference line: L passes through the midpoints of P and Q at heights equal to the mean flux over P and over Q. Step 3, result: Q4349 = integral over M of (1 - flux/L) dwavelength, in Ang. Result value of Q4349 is -4.27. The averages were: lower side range 7.33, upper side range 9.56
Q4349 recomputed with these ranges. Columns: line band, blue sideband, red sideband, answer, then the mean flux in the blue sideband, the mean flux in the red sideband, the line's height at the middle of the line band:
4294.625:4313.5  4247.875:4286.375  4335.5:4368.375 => 5.88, 7.85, 10.7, 9.09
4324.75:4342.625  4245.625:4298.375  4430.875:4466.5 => -3.88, 7.78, 10.7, 8.81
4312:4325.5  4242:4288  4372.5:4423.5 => -1.49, 8.16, 10.1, 8.94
